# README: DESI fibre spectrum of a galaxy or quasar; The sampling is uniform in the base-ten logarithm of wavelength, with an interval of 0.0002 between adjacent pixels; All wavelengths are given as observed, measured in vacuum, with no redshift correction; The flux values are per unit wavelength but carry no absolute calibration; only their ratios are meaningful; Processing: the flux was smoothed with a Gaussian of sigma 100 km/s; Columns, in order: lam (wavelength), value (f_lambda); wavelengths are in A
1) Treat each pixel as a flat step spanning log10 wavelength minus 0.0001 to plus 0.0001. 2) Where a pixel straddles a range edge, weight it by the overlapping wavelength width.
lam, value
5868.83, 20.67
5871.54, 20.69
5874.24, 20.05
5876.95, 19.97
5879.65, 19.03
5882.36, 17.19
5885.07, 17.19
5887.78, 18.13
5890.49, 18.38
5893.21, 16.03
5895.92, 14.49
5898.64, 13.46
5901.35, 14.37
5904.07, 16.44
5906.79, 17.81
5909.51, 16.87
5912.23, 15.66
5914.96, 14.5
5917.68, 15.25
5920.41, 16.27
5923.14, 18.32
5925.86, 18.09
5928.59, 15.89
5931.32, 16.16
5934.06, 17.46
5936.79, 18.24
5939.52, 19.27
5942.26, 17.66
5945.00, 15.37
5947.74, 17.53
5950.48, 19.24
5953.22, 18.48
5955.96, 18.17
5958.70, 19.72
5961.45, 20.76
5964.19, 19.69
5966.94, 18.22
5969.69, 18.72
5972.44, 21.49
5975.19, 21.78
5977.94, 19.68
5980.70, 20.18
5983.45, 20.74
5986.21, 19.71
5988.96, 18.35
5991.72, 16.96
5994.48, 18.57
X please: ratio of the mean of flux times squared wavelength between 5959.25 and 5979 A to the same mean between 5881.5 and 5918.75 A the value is 1.3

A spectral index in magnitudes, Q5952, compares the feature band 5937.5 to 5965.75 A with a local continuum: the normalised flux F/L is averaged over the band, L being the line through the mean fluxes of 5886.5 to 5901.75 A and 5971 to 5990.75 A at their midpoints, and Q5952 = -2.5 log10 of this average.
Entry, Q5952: 0.01 mag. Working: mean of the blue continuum 15.9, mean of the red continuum 20.2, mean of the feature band 18.6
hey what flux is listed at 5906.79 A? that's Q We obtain 17.81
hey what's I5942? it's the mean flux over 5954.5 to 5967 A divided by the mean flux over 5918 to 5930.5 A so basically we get 1.15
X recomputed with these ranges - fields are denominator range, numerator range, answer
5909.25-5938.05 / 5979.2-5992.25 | 1.19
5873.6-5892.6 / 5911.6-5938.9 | 0.92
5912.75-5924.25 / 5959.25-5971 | 1.23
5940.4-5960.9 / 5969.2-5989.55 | 1.12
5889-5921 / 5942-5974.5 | 1.22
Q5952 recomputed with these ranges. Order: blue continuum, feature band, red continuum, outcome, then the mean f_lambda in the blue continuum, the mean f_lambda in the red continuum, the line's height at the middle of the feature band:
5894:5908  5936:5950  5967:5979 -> 0.03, 15.3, 20.2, 18.2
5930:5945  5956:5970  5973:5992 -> -0.03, 17.5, 19.9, 18.9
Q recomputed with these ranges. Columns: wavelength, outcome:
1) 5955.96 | 18.17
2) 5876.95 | 19.97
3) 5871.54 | 20.69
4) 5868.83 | 20.67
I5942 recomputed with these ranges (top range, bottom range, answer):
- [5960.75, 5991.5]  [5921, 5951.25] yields 1.13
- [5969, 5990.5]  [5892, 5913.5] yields 1.29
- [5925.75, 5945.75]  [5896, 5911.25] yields 1.10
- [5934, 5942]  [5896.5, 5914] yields 1.17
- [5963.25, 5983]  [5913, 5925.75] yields 1.23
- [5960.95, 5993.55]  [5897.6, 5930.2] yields 1.22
